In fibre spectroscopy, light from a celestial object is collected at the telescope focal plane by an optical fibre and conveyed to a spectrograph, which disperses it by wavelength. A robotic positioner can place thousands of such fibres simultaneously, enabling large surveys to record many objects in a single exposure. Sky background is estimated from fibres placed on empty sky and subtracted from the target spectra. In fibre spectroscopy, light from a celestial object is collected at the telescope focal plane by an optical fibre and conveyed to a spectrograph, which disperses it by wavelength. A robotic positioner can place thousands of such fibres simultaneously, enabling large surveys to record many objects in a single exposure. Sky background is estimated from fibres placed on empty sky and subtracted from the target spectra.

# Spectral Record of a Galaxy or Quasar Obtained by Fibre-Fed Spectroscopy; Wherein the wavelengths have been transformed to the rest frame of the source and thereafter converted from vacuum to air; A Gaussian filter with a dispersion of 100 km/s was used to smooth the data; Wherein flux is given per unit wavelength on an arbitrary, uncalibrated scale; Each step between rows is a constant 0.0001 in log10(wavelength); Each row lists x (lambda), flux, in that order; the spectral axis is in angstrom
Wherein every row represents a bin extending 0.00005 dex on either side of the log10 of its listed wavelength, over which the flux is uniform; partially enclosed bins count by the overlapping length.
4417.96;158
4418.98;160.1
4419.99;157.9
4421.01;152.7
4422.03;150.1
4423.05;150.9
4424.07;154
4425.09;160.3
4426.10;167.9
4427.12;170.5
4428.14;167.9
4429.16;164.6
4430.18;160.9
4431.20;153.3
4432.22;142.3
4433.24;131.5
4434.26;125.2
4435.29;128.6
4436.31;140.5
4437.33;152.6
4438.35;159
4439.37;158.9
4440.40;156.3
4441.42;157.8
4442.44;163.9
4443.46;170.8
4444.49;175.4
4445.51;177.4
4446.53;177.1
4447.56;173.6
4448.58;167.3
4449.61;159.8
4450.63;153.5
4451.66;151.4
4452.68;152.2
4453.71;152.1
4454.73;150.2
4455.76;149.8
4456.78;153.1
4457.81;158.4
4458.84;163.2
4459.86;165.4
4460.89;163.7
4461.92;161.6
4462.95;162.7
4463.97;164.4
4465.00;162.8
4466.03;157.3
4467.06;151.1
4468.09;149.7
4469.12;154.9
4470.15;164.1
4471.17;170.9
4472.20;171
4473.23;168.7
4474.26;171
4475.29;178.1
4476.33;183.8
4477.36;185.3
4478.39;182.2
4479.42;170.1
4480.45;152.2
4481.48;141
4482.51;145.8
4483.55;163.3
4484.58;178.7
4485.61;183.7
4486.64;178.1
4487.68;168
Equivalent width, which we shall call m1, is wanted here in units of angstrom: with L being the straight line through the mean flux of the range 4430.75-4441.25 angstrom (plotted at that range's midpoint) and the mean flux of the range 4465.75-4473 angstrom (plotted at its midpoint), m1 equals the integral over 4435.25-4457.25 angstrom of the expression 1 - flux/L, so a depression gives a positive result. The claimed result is -1.3 angstrom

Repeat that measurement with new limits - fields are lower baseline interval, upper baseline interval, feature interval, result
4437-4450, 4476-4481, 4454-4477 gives 1.15 angstrom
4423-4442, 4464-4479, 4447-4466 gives 0.34 angstrom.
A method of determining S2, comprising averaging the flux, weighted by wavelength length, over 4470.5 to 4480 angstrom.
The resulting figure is 175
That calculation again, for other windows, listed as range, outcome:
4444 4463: 161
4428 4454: 157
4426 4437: 150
